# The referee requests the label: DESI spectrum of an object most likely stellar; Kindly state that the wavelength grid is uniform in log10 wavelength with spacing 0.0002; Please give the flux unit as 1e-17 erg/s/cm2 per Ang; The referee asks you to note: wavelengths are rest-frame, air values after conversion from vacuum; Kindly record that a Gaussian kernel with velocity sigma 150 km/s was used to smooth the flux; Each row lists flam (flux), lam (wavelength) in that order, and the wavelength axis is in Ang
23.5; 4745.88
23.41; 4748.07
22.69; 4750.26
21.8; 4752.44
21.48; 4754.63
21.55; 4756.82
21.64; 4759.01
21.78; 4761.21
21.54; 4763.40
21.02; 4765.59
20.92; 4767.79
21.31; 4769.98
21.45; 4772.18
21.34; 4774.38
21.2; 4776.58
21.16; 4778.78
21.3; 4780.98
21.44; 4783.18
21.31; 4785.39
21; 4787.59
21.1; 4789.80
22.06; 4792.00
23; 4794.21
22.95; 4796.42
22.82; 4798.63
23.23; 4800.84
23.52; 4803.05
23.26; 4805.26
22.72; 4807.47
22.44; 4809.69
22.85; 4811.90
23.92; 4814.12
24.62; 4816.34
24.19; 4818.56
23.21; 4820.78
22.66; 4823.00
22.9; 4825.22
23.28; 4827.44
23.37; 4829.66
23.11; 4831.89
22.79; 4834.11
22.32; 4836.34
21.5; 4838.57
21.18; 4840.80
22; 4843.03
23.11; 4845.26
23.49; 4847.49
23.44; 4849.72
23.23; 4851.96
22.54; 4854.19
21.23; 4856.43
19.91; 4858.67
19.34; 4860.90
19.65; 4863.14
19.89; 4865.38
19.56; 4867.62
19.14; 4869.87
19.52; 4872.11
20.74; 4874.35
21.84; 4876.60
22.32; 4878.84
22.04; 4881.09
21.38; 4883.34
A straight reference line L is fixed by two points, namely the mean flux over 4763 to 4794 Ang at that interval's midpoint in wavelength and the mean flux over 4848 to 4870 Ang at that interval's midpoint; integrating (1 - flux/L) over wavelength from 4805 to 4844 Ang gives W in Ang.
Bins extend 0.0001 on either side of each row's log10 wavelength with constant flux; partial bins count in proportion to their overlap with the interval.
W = -3.31 Ang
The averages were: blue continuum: 21.3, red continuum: 20.9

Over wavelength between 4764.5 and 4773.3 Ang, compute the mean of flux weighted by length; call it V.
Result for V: 21.2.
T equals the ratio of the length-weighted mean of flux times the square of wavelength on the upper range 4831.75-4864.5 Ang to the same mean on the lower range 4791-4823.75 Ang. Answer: 0.96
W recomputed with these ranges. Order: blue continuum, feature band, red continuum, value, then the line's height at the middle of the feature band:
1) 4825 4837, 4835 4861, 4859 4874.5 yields -0.80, 21.4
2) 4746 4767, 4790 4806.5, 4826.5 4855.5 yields -0.41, 22.3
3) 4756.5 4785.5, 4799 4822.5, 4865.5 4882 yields -2.54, 21.1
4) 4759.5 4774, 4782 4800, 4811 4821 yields 0.47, 22.6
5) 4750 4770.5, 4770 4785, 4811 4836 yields 0.49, 22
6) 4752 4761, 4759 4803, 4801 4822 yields 1.34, 22.4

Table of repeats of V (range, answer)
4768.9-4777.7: 21.3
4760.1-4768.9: 21.3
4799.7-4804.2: 23.4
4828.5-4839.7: 22.6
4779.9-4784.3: 21.3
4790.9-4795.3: 22.5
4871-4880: 21.1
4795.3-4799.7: 22.9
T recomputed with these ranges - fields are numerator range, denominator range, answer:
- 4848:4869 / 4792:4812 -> 0.94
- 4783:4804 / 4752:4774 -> 1.05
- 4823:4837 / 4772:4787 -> 1.10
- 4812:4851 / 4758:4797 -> 1.09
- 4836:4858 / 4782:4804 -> 1.03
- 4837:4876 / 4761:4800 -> 1.01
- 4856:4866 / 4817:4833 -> 0.87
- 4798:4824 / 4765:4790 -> 1.11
